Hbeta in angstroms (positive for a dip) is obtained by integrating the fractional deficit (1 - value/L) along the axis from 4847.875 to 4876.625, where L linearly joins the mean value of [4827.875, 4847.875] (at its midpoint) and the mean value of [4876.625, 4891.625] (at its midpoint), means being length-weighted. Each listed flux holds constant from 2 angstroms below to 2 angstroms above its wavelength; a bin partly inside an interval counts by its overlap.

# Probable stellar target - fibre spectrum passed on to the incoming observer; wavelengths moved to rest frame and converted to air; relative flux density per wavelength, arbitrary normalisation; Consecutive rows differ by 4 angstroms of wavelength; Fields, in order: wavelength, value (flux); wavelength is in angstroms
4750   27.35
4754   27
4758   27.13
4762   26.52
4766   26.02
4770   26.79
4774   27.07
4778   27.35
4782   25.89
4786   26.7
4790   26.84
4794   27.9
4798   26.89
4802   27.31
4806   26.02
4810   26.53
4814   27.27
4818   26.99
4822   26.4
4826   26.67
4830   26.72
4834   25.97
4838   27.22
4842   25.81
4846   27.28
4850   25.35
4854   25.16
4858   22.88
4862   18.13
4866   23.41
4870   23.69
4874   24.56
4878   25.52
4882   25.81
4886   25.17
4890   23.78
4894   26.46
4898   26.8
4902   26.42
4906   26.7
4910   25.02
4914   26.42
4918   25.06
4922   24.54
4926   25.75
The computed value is 2.70 angstroms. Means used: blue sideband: 26.6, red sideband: 25.1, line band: 23.4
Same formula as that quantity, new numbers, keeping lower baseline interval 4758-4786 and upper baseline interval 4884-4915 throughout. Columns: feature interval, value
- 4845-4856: 0.1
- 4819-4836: -0.1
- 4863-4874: 1.2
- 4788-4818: -0.6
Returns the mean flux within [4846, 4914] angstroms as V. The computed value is 24.8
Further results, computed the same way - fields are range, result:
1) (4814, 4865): 25.4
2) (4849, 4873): 23.1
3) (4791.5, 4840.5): 26.8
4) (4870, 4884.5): 25.1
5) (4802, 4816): 26.7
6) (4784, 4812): 26.9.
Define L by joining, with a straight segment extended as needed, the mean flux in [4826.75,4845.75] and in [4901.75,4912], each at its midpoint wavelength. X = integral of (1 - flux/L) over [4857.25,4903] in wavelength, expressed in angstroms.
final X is 3.1 angstroms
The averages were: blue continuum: 26.5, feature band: 24.4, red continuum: 26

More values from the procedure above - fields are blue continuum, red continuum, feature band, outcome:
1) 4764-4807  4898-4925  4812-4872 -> 2.5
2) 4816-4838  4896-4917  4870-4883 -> 0.7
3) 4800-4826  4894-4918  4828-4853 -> 0.2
